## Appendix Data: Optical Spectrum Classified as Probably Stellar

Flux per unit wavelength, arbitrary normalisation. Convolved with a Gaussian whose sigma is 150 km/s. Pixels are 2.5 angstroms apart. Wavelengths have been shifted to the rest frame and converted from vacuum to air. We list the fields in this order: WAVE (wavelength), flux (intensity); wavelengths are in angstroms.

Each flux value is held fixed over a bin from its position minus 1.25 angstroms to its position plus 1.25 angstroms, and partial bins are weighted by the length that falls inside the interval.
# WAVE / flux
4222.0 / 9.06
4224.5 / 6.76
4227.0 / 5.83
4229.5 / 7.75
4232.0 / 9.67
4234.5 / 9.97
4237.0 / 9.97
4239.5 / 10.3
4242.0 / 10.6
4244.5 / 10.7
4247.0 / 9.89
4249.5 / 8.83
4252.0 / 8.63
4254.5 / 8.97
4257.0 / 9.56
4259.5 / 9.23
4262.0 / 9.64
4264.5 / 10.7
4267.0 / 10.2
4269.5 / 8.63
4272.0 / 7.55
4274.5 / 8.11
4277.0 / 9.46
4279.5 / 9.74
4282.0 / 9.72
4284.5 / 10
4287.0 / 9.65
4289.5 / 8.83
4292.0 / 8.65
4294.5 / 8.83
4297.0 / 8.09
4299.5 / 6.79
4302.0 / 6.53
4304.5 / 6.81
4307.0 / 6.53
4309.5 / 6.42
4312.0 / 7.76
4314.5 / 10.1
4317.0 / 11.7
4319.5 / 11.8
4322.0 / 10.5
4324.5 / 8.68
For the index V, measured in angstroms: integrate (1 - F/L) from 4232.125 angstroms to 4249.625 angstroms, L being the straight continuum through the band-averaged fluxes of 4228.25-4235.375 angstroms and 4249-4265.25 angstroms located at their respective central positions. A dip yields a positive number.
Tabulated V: -1.7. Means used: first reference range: 9.09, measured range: 10.1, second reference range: 9.35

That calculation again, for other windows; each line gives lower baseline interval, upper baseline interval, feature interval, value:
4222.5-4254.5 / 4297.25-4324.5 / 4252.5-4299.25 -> -1.9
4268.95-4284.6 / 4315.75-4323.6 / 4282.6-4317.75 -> 6.4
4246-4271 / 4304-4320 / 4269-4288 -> 0.0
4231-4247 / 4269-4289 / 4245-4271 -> 0.6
